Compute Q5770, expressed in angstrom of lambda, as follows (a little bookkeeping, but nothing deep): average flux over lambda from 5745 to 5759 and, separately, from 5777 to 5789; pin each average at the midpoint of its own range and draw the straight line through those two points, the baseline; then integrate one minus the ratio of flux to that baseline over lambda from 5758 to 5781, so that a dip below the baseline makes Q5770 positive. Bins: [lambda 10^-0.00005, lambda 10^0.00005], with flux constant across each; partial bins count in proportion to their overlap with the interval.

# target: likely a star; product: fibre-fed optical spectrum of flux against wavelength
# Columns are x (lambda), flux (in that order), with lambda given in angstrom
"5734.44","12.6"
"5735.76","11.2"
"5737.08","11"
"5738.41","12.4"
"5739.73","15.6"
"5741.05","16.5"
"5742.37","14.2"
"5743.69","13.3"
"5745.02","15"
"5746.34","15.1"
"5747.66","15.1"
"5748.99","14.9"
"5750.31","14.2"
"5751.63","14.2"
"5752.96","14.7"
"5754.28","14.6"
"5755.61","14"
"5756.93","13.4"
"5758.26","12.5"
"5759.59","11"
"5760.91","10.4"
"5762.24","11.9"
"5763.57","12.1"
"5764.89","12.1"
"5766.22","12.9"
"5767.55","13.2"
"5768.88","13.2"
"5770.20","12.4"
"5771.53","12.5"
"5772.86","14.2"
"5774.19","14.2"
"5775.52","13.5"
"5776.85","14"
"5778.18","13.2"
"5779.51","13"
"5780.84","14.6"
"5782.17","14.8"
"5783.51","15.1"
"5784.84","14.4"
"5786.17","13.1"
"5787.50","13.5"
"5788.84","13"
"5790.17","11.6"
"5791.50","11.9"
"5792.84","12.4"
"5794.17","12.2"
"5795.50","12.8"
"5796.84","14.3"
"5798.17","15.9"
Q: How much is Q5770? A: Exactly 2.1 angstrom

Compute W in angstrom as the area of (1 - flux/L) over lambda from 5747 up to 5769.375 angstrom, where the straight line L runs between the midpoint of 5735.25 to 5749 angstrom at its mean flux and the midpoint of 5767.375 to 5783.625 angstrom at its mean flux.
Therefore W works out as 1.0 angstrom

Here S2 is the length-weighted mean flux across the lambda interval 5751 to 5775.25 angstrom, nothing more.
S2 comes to 13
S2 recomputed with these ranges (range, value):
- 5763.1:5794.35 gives 13.2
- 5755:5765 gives 12.2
